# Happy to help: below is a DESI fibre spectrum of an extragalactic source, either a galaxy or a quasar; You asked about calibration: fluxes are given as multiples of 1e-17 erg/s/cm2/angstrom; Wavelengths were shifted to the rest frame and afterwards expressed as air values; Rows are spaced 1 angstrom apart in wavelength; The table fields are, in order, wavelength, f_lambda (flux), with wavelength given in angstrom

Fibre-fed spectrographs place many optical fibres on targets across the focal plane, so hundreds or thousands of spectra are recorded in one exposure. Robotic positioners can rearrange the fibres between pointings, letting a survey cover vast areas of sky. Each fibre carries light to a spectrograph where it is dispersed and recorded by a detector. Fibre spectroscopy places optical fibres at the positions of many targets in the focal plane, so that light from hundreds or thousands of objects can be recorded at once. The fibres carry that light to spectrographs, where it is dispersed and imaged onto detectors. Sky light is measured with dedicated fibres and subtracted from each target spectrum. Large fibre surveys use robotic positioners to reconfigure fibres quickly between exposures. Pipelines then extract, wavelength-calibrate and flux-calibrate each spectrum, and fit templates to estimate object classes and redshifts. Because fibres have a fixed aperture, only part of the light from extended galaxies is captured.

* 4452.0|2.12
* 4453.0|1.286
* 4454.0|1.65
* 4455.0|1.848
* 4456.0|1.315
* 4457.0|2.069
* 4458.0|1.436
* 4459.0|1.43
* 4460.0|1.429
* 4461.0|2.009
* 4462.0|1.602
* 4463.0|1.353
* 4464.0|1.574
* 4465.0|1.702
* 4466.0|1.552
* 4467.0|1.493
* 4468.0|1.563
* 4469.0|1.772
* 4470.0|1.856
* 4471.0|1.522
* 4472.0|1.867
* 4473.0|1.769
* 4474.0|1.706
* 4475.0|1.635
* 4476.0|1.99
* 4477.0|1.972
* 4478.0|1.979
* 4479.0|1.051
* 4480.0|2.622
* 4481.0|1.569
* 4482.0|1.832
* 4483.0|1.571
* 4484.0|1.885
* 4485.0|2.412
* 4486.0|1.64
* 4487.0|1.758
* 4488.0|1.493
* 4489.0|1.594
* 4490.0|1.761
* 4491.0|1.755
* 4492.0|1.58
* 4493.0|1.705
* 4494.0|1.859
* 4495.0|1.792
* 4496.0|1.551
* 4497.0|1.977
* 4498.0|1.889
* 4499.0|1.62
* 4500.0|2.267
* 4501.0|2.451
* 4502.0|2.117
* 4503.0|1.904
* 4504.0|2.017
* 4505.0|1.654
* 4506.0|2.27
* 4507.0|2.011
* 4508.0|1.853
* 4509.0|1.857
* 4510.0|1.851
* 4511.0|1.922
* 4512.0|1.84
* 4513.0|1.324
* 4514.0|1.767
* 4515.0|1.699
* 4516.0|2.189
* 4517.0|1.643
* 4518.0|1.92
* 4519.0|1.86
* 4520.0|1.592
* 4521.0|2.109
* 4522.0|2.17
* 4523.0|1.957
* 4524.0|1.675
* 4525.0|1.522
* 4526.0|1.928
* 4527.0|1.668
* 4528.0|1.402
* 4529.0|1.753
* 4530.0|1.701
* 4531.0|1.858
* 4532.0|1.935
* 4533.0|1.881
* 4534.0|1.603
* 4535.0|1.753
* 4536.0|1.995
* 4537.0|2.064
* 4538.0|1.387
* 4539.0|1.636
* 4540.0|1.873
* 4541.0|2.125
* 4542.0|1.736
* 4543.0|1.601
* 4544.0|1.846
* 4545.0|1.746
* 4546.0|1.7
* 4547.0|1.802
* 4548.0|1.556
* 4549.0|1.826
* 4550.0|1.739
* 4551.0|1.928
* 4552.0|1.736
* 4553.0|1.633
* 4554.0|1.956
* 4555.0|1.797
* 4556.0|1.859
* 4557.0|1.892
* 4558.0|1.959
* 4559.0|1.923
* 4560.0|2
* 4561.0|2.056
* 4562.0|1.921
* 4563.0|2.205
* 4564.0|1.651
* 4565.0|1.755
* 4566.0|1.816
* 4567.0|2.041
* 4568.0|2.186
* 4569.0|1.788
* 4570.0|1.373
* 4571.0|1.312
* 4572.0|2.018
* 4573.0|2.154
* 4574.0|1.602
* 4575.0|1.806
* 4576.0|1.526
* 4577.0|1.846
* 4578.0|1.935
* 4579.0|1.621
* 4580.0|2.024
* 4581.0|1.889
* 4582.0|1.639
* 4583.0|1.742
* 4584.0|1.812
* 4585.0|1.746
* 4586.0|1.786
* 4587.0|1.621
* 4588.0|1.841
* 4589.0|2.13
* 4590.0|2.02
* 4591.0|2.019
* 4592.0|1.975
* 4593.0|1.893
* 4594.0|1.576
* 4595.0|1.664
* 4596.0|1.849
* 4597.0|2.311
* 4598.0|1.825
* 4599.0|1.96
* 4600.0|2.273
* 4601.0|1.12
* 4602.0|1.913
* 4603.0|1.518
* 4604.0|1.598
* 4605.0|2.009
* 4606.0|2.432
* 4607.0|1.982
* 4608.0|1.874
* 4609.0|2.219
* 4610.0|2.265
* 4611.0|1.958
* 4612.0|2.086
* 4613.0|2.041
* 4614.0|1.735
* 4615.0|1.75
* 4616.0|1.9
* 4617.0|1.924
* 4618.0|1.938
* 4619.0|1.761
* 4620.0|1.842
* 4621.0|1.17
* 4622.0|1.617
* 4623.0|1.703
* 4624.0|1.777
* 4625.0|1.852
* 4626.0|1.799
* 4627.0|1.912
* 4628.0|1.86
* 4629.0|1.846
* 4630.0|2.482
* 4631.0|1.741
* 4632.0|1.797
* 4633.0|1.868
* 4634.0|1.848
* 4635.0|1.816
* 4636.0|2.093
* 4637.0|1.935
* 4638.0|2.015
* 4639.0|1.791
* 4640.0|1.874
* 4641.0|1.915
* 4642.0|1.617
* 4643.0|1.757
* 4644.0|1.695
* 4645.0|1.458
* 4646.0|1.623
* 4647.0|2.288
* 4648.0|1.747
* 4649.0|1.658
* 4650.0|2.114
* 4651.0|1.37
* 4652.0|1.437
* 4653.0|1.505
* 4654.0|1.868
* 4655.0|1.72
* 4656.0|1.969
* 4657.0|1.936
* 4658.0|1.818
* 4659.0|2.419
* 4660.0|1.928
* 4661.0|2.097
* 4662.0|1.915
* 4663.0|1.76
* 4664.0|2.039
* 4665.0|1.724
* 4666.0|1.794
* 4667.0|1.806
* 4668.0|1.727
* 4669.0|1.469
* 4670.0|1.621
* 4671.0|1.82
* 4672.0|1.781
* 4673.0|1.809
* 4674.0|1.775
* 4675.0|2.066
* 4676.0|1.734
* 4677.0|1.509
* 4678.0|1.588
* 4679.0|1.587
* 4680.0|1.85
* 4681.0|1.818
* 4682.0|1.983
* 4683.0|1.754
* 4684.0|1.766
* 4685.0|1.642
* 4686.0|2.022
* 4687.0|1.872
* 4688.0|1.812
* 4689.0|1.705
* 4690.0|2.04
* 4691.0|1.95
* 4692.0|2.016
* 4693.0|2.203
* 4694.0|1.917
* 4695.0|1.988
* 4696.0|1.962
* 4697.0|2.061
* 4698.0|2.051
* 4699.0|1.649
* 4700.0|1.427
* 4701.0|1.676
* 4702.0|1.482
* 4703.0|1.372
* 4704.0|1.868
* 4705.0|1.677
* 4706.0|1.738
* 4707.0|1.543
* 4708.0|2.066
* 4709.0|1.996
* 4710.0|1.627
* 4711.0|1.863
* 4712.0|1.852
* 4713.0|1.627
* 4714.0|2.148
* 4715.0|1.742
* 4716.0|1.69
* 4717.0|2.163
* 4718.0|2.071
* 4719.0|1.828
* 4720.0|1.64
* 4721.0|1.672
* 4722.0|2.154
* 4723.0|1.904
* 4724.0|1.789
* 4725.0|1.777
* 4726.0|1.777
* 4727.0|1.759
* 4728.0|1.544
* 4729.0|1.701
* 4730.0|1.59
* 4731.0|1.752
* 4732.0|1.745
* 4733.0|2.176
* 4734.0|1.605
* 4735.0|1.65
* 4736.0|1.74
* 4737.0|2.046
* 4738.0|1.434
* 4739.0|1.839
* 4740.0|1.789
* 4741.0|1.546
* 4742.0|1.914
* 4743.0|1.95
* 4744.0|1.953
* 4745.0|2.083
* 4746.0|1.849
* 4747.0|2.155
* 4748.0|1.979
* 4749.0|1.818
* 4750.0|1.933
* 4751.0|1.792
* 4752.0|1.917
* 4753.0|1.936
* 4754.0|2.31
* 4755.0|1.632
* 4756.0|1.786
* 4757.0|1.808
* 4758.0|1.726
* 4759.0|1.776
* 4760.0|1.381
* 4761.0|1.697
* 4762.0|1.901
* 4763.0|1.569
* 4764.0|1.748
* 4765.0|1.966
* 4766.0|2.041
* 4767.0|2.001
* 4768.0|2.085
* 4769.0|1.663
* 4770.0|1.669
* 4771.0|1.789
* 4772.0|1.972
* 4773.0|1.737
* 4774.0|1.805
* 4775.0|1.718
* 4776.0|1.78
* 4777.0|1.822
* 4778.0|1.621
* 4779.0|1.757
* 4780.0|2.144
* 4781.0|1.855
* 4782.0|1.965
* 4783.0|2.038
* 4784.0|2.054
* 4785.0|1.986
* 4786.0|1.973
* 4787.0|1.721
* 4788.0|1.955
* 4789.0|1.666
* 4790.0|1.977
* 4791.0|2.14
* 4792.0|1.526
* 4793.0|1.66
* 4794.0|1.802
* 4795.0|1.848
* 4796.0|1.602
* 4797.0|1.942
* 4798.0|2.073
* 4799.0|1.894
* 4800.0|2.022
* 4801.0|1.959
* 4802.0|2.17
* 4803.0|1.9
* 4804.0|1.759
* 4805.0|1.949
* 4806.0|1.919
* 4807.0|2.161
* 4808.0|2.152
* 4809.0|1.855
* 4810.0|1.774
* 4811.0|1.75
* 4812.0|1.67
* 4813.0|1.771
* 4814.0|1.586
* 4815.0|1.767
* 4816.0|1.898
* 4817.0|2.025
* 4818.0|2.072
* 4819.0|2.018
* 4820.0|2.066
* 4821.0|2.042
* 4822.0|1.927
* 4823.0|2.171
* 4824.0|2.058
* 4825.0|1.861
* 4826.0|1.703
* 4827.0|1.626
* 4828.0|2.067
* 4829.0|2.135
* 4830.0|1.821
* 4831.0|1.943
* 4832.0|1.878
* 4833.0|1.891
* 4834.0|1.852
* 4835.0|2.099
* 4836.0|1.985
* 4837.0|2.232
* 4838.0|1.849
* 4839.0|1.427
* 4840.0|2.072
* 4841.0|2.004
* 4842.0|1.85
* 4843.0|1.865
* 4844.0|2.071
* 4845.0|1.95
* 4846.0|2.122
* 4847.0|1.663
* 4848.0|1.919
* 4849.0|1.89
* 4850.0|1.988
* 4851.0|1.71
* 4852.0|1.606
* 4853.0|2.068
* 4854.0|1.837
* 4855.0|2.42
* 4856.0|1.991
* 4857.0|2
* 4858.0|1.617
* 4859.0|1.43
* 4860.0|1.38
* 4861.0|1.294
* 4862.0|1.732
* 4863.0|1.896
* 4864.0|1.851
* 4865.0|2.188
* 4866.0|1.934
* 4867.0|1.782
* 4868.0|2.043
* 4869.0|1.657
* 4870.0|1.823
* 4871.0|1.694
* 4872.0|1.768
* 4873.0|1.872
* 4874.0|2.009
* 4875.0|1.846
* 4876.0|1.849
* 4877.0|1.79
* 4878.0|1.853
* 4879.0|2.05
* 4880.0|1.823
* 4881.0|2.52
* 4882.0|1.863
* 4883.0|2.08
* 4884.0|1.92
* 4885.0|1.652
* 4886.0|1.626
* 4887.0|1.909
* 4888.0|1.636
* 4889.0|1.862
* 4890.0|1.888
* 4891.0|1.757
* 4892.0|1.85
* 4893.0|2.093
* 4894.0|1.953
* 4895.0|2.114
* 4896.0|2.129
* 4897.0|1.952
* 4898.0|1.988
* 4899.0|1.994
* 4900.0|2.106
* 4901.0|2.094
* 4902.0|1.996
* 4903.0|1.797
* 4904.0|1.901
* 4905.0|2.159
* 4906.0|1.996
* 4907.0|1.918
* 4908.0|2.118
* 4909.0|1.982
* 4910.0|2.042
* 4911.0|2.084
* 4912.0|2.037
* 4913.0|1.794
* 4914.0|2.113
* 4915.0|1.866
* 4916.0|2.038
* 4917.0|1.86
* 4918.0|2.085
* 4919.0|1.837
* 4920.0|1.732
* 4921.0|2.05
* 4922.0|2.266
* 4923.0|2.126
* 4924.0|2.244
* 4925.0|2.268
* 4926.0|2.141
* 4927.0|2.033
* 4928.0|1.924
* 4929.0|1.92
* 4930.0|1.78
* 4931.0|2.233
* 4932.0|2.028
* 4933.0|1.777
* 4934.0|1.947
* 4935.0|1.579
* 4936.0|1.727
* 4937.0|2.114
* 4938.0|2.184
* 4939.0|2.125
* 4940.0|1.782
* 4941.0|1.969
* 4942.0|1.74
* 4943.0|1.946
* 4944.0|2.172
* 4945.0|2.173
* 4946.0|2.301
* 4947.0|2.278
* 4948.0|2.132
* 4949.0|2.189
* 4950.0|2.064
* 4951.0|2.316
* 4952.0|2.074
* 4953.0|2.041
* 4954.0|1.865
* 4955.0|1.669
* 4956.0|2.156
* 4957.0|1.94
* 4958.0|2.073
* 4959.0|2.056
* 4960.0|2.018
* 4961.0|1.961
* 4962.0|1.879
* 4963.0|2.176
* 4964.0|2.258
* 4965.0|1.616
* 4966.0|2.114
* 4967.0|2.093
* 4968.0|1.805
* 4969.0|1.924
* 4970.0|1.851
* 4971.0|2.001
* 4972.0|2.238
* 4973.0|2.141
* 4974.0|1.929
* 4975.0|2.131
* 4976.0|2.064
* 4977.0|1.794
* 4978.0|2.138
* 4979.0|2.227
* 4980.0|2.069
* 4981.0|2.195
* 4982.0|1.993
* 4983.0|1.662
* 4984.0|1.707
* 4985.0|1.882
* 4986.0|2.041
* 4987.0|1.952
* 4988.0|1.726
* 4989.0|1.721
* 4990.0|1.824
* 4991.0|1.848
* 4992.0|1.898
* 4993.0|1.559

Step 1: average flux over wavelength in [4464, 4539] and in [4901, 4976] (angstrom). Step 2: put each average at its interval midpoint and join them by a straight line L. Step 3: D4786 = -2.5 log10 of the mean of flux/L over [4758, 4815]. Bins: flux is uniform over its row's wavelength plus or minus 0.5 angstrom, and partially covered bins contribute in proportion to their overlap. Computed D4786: 0.05 mag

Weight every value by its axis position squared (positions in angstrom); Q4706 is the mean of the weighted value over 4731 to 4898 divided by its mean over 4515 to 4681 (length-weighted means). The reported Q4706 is 1.13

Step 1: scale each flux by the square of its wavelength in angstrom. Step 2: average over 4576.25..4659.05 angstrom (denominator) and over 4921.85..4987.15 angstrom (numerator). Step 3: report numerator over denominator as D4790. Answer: 1.26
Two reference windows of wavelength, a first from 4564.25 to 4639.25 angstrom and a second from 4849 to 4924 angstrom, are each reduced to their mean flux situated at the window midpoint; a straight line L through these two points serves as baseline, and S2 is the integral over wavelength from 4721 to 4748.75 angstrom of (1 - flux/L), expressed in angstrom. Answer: 0.9 angstrom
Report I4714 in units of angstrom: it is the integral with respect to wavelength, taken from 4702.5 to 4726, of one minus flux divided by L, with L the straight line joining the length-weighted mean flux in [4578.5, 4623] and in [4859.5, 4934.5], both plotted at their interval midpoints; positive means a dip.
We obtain 0.9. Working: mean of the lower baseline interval 1.86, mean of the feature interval 1.82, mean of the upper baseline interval 1.94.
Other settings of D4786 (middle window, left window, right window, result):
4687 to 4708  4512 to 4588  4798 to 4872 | 0.02 mag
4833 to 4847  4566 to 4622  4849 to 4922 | -0.02 mag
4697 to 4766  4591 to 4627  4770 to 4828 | 0.04 mag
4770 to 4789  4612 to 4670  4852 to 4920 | 0.01 mag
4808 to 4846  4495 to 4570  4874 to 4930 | 0.02 mag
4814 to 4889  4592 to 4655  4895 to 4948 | 0.05 mag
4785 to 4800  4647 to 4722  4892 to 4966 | 0.03 mag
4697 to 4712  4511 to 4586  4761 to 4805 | 0.07 mag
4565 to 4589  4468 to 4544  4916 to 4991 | 0.03 mag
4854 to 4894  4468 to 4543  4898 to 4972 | 0.07 mag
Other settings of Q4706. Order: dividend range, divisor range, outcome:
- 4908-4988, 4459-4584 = 1.34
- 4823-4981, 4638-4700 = 1.18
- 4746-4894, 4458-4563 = 1.19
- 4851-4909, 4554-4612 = 1.15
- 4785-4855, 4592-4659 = 1.12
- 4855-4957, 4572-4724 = 1.19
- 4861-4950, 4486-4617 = 1.24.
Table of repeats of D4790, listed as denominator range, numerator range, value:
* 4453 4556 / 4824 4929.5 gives 1.27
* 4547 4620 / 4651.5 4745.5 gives 1.02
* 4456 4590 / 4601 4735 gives 1.08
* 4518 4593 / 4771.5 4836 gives 1.16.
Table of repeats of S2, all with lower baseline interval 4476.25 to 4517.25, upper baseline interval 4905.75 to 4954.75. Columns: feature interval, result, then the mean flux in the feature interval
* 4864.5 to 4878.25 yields 0.9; 1.87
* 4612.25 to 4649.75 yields 1.4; 1.83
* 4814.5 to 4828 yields 0.2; 1.95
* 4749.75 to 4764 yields 1.1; 1.79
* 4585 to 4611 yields -0.3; 1.9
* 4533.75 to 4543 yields 0.3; 1.79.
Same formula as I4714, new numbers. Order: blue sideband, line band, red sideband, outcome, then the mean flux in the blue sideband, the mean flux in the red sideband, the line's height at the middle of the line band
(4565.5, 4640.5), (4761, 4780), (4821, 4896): 0.6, 1.86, 1.89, 1.88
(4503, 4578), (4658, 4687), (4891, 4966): 1.1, 1.82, 2.01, 1.88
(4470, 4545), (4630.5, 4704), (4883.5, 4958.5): 2.8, 1.82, 1.99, 1.88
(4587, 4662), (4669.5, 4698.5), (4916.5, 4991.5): 0.5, 1.86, 2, 1.89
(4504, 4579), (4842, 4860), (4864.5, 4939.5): 0.6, 1.82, 1.96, 1.94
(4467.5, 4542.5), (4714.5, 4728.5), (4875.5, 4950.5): 0.6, 1.82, 1.99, 1.91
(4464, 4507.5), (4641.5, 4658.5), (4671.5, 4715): 0.7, 1.81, 1.81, 1.81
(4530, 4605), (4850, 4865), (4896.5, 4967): 1.4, 1.82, 2.01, 1.97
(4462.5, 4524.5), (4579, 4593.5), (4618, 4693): -0.4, 1.81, 1.82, 1.81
